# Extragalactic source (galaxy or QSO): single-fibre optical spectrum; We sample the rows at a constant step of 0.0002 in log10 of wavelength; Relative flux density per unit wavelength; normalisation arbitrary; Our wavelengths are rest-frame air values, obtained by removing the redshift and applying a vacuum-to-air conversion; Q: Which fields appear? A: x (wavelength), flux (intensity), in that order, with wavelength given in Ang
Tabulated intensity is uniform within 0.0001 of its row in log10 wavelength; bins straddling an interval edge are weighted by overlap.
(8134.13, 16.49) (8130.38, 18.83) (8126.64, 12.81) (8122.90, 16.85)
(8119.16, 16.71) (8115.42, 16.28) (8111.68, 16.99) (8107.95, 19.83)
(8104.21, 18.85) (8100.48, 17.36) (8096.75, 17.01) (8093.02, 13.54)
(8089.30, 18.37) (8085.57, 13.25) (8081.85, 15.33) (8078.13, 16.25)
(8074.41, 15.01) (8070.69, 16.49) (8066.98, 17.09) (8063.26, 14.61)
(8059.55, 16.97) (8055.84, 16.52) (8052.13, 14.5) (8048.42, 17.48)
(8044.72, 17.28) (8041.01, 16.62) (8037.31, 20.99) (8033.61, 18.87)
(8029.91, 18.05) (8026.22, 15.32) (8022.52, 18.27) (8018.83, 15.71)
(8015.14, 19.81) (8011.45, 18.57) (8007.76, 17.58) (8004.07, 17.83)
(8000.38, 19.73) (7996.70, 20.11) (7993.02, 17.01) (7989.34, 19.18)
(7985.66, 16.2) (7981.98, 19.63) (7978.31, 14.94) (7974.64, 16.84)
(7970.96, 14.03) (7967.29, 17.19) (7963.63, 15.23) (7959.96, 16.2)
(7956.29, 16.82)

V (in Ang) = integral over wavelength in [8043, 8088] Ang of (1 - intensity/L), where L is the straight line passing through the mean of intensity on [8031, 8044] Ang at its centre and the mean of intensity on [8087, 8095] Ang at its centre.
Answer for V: 3.2 Ang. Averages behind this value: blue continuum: 18.6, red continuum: 15.8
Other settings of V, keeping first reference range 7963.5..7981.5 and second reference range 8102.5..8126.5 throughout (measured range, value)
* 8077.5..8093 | 1.3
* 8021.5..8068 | -1.4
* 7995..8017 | -3.6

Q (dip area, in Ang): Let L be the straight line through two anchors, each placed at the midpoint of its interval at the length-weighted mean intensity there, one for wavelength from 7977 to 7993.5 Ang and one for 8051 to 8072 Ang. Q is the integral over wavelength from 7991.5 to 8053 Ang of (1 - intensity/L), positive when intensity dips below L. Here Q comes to -4.1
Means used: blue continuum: 17.5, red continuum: 16.1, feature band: 17.9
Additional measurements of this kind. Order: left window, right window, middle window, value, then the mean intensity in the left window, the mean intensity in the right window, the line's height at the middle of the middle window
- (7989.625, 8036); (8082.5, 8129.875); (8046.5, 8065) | 1.5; 18.1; 16.5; 17.4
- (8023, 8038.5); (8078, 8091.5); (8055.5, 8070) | 0.4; 18.2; 15.7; 16.7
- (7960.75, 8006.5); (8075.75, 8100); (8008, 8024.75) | -1.2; 17.3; 15.7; 16.8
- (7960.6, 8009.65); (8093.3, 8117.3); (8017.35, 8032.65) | 0.3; 17.3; 17.4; 17.4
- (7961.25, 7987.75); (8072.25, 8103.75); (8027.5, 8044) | -2.4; 16.3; 15.9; 16.1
